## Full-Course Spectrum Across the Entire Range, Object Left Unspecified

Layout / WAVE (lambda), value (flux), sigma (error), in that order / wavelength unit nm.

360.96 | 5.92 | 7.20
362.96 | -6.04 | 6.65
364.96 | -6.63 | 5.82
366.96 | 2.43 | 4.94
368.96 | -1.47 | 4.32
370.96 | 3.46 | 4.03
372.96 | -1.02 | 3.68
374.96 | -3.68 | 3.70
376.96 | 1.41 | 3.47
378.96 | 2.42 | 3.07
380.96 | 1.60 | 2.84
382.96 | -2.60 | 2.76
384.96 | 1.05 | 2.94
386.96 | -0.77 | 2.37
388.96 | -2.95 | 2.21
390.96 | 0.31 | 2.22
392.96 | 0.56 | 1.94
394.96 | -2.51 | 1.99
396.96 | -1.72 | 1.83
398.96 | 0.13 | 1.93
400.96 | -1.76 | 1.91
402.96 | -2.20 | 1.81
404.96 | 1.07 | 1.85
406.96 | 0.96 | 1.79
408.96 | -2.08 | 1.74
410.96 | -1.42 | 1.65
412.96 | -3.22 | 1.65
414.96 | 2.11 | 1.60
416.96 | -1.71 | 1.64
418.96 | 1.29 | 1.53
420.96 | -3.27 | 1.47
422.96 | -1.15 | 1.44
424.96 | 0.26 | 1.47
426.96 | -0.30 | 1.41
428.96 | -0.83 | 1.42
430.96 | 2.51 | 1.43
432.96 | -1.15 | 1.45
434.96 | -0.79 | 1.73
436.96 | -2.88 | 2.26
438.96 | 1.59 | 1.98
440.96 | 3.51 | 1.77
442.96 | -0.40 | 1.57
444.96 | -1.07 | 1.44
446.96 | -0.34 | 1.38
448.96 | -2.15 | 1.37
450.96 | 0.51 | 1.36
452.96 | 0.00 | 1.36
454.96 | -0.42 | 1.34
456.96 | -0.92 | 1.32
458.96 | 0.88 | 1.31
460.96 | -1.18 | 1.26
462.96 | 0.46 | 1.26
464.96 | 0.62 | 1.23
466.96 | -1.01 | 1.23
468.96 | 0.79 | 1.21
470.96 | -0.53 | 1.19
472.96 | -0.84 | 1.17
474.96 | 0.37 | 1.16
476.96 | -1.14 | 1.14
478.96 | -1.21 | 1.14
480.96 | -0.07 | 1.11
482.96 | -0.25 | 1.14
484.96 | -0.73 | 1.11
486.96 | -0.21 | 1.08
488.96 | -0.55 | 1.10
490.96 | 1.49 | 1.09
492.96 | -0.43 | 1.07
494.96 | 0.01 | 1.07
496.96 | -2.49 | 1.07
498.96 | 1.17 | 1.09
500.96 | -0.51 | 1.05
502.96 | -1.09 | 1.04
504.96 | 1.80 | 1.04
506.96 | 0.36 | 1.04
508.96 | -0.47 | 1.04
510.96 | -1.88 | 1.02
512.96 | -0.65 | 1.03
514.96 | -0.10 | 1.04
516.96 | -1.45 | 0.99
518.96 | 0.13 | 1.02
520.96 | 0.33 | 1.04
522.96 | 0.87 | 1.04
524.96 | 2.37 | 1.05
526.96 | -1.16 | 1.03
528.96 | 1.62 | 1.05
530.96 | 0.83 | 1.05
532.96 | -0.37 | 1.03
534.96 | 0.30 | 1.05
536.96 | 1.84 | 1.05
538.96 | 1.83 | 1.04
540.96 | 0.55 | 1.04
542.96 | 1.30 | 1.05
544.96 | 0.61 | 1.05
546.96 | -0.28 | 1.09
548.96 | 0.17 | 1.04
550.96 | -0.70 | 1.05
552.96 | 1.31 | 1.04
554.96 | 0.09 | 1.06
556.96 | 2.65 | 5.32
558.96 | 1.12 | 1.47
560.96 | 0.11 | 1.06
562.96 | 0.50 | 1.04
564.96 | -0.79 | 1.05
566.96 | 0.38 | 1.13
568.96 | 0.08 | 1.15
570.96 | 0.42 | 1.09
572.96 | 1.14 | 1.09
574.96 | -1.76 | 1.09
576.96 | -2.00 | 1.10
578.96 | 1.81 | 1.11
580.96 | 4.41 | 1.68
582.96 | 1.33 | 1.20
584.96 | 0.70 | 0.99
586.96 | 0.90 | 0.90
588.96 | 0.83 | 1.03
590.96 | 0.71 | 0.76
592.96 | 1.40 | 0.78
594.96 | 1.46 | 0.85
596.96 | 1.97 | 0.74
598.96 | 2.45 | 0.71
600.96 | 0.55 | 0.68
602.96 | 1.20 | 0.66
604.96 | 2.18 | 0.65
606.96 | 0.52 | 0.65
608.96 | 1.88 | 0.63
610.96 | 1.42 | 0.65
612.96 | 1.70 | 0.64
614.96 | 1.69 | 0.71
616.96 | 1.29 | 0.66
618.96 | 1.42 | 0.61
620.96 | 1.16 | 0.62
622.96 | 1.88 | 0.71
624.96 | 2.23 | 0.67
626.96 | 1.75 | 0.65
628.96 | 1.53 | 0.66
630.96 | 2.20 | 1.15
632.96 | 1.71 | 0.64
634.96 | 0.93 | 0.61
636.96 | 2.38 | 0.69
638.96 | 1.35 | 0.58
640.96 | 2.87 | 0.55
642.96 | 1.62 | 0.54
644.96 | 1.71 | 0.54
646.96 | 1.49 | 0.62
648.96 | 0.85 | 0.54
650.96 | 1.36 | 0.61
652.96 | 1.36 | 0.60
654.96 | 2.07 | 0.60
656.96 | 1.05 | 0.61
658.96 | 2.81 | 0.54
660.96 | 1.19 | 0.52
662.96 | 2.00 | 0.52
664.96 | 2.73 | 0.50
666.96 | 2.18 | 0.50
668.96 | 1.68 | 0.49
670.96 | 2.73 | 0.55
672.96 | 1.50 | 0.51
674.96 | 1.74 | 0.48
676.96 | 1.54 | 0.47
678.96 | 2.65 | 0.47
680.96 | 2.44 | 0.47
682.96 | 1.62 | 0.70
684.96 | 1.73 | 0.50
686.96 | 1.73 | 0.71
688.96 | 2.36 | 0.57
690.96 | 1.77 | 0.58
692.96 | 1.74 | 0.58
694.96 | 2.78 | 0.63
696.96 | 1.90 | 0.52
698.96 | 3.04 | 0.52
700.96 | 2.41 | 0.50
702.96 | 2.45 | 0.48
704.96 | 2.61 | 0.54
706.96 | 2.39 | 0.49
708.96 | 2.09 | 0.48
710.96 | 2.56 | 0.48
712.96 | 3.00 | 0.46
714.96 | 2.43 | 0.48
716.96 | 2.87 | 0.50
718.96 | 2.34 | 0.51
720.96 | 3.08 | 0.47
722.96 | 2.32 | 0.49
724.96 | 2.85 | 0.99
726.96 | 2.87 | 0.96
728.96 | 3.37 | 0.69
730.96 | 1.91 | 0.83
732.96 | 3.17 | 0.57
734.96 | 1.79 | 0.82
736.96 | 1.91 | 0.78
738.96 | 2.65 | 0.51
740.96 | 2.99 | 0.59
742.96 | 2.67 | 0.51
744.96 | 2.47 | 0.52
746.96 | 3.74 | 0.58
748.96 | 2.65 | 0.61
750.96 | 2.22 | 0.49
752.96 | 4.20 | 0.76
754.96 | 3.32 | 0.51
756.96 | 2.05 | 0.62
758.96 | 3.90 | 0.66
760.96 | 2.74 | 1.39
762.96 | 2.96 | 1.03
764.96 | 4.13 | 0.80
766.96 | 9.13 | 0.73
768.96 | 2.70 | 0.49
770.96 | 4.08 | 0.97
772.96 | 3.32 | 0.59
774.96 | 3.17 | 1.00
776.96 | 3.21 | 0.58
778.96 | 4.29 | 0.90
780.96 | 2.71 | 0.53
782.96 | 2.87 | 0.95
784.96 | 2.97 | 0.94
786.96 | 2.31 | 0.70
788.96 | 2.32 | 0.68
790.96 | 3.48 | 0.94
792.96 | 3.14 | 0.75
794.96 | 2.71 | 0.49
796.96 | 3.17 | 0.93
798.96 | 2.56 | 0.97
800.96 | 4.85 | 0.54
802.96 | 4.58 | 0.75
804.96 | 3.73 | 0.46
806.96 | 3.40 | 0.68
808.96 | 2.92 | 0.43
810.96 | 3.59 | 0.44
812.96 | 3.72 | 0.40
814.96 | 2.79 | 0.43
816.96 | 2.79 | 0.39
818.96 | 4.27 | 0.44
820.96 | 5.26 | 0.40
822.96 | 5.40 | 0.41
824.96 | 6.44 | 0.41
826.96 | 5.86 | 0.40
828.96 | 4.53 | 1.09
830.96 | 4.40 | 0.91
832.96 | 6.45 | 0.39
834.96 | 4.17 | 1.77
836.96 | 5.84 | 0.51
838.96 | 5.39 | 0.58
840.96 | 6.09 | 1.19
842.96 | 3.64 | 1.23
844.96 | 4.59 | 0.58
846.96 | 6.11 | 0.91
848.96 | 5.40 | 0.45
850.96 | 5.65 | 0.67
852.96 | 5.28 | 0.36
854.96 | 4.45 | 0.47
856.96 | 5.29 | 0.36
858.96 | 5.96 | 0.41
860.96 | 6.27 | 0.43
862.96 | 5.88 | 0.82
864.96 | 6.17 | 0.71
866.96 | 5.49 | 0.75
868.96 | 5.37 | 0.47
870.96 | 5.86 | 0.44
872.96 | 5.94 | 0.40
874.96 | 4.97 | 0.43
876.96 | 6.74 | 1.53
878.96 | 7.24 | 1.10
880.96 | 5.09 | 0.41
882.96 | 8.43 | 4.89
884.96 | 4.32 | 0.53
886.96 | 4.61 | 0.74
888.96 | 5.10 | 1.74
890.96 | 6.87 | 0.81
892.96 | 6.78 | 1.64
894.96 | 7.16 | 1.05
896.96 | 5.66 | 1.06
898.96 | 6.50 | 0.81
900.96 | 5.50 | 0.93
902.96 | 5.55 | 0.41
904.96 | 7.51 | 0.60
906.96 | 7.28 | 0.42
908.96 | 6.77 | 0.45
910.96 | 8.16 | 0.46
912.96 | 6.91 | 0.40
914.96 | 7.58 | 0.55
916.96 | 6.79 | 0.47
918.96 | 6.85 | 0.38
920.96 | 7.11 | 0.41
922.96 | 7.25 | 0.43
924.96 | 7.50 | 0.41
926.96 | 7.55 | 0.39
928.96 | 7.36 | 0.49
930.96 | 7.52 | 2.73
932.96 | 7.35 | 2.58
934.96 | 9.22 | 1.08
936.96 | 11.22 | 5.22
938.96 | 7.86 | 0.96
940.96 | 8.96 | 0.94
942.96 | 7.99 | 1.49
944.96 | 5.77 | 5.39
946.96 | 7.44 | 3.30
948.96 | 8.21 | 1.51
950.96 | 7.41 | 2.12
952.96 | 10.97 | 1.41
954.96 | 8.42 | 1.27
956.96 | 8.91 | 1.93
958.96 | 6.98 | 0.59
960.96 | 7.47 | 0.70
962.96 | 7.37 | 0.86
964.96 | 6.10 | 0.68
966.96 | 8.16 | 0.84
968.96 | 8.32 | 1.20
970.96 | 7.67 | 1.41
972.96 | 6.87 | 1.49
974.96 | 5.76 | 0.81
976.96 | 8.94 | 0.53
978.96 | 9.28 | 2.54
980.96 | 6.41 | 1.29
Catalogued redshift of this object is 1.056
